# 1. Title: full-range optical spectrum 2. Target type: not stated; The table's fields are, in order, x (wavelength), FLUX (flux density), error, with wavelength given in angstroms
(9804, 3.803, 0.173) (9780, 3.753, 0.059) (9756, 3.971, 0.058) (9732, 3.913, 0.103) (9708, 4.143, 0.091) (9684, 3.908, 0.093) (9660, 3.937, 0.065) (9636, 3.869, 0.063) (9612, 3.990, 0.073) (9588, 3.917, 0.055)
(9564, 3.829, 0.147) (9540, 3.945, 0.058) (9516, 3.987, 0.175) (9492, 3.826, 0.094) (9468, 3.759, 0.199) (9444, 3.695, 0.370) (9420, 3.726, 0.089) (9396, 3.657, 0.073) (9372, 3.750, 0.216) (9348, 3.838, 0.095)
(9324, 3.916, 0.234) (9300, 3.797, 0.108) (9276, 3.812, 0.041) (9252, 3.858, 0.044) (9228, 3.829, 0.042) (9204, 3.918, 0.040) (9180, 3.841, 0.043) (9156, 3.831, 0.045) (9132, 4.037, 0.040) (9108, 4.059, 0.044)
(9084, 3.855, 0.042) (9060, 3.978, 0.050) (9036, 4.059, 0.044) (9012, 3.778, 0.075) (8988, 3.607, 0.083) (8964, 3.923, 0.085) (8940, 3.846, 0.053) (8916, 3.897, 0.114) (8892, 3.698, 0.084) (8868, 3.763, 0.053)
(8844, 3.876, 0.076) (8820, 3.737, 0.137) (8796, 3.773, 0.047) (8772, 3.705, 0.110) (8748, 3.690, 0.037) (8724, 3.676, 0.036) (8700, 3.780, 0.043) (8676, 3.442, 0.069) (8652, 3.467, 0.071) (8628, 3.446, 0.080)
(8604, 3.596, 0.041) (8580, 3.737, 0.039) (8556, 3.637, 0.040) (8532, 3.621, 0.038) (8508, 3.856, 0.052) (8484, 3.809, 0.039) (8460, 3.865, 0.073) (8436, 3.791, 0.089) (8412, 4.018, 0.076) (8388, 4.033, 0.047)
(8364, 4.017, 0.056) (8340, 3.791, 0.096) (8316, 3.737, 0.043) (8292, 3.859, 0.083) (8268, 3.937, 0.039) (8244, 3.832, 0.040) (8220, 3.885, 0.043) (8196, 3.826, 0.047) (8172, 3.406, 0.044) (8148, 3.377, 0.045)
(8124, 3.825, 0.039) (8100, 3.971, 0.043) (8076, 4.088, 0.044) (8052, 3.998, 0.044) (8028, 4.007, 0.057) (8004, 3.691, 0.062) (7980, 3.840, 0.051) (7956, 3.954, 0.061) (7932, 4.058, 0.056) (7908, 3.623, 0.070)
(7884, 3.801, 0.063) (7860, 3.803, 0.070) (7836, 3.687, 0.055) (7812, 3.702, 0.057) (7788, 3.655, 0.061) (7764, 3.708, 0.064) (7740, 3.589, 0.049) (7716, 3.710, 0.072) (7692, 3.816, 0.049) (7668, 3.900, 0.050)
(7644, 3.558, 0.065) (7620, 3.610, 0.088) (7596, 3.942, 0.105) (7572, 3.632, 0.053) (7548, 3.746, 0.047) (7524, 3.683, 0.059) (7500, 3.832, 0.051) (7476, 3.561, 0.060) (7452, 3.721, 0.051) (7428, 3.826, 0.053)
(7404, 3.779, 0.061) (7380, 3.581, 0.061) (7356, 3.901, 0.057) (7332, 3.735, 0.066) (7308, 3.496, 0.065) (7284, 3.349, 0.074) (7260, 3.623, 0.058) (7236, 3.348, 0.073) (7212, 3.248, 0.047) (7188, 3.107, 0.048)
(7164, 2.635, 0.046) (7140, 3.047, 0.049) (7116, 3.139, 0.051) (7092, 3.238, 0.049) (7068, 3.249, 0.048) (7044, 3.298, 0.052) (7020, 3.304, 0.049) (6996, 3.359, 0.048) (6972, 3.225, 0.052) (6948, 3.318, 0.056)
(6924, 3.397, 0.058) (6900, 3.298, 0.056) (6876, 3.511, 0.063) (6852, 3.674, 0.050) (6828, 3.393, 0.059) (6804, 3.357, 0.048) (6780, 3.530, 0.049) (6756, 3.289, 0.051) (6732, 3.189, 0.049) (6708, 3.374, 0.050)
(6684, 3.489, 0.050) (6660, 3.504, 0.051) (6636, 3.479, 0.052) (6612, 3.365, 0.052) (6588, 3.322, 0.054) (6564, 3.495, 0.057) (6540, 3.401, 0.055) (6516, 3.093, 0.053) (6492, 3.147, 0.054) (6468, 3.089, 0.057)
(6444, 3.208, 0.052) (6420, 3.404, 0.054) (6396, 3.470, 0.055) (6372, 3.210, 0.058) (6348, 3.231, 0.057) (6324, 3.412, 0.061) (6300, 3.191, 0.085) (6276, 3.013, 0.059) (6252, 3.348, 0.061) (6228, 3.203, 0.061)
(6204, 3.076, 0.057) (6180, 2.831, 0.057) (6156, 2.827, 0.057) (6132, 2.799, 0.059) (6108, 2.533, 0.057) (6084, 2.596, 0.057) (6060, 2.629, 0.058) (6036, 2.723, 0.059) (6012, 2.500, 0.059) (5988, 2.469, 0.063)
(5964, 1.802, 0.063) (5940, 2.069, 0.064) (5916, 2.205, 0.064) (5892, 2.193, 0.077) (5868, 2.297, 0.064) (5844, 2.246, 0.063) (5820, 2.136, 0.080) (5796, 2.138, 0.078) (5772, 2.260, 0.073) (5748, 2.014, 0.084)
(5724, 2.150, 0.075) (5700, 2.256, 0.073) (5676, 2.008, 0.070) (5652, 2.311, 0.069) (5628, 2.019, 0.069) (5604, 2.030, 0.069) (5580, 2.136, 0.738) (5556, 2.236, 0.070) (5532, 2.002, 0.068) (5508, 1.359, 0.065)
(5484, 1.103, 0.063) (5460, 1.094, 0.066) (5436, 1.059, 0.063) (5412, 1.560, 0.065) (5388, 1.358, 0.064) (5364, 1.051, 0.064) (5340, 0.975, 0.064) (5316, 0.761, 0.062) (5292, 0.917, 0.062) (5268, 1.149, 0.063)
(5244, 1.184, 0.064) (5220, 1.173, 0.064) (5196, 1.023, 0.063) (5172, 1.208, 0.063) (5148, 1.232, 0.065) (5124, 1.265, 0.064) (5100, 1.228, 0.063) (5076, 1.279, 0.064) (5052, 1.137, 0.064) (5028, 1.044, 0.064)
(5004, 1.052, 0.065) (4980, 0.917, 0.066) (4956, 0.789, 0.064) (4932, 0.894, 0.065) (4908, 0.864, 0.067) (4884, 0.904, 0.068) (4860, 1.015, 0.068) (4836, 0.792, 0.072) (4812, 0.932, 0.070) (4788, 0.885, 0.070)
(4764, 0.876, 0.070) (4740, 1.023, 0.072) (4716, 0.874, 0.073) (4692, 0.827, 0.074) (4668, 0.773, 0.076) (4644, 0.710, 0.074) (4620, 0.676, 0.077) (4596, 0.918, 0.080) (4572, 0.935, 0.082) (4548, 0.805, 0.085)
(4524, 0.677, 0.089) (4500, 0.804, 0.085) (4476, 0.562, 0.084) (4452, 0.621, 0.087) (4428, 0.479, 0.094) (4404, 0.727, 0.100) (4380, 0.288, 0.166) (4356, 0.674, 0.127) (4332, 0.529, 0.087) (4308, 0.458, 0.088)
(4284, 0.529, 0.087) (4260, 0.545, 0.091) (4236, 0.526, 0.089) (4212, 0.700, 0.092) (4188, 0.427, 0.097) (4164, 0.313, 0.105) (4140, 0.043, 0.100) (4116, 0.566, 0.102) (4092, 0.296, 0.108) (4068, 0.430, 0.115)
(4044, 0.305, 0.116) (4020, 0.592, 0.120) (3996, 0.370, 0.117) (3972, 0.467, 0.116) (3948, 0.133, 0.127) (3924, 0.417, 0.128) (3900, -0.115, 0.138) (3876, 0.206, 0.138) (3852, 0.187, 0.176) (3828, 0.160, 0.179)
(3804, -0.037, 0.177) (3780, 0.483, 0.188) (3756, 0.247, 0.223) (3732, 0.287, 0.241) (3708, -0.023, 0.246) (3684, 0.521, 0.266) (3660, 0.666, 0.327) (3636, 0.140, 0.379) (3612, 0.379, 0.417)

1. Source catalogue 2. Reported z 0.384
